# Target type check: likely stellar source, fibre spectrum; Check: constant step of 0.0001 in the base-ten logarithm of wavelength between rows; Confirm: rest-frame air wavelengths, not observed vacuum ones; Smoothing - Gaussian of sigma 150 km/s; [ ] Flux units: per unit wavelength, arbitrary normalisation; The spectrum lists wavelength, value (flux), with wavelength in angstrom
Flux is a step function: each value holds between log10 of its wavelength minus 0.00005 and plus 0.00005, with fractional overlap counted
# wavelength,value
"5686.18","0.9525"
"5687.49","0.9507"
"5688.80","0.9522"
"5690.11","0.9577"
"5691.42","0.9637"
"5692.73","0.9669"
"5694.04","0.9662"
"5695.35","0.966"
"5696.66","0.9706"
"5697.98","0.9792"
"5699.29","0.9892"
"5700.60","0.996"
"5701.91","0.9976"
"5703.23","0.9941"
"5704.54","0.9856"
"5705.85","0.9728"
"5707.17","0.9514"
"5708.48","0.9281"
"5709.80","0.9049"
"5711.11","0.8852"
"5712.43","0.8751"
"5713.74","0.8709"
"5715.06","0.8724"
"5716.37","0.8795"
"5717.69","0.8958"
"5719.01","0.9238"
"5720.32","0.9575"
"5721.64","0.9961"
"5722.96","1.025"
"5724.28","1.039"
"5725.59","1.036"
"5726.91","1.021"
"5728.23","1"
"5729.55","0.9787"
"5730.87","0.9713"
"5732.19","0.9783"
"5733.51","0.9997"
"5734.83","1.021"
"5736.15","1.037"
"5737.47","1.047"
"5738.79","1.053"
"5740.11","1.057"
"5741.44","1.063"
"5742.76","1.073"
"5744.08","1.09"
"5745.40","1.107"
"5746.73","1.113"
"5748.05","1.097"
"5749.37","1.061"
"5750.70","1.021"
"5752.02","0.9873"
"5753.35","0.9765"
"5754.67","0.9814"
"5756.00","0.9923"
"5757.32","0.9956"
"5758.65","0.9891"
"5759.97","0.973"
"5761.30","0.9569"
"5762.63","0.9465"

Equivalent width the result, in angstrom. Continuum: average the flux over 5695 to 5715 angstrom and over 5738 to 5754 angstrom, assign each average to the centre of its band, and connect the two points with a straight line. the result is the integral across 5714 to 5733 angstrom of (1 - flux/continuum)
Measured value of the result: 0.6 angstrom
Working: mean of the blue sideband 0.948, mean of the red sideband 1.06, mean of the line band 0.968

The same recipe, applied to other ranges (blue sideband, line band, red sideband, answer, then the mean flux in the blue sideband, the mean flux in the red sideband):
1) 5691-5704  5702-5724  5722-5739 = 1.3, 0.979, 1.01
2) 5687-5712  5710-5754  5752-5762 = -1.2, 0.961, 0.981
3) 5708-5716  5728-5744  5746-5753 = -0.5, 0.888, 1.05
